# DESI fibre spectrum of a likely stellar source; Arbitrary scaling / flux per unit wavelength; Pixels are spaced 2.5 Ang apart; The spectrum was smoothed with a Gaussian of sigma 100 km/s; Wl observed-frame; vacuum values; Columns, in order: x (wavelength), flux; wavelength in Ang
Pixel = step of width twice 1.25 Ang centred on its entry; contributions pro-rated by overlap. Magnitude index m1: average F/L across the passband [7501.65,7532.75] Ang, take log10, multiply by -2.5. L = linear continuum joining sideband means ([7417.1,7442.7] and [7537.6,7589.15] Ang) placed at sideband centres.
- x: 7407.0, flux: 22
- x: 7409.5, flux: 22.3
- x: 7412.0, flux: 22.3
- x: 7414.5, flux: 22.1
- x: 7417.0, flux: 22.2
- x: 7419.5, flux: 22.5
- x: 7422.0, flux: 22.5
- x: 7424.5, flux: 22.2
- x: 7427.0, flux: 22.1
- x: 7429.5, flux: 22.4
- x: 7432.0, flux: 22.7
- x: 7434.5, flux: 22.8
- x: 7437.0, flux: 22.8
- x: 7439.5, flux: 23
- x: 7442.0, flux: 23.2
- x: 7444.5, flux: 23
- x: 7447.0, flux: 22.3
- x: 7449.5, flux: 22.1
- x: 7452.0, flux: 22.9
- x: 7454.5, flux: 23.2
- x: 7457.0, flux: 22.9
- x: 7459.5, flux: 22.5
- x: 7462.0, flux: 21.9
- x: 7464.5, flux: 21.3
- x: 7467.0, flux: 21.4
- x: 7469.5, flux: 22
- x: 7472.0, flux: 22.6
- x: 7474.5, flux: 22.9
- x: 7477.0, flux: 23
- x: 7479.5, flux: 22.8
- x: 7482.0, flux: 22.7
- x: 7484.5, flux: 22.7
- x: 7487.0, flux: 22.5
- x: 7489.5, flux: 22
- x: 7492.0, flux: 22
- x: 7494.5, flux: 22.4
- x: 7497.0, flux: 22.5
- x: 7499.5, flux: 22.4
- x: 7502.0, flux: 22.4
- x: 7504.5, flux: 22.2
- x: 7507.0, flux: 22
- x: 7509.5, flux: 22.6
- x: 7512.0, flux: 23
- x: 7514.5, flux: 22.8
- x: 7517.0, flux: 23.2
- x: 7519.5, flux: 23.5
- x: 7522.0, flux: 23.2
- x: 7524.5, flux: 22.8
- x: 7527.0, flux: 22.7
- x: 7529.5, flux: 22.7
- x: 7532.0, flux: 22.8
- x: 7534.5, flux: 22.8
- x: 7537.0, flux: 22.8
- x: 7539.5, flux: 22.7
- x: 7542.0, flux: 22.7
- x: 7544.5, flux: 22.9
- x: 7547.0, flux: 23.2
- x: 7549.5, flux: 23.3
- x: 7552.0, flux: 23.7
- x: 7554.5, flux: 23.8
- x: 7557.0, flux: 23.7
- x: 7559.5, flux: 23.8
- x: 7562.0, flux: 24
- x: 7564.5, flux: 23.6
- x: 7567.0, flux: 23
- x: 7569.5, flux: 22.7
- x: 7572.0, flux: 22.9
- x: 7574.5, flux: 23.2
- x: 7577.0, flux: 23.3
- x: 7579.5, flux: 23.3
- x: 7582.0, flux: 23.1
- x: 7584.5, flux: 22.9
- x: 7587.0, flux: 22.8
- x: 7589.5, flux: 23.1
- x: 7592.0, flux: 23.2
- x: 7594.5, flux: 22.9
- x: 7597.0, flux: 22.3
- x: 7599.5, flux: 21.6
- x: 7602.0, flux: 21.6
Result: 0.01 mag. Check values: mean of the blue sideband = 22.6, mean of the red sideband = 23.2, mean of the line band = 22.8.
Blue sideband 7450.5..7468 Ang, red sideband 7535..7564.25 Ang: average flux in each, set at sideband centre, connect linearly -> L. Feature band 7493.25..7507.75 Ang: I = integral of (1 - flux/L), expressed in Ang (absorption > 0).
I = 0.3 Ang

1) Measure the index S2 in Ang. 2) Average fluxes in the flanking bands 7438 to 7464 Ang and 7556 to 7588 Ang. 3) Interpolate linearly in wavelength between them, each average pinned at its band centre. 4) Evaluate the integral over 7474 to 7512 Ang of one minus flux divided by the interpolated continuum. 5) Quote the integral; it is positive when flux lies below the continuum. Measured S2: 0.6 Ang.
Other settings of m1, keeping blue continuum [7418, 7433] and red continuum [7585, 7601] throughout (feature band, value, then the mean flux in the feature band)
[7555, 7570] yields -0.04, 23.5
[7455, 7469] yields 0.02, 22.1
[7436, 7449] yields -0.02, 22.8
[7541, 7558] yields -0.04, 23.3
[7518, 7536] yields -0.02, 22.9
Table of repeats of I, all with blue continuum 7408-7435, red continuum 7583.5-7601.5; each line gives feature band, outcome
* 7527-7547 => -0.2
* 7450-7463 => -0.1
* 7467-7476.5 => 0.0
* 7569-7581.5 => -0.3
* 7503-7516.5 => 0.0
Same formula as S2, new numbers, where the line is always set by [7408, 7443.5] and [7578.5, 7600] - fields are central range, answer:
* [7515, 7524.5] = -0.2 Ang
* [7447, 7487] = 0.2 Ang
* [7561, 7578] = -0.3 Ang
